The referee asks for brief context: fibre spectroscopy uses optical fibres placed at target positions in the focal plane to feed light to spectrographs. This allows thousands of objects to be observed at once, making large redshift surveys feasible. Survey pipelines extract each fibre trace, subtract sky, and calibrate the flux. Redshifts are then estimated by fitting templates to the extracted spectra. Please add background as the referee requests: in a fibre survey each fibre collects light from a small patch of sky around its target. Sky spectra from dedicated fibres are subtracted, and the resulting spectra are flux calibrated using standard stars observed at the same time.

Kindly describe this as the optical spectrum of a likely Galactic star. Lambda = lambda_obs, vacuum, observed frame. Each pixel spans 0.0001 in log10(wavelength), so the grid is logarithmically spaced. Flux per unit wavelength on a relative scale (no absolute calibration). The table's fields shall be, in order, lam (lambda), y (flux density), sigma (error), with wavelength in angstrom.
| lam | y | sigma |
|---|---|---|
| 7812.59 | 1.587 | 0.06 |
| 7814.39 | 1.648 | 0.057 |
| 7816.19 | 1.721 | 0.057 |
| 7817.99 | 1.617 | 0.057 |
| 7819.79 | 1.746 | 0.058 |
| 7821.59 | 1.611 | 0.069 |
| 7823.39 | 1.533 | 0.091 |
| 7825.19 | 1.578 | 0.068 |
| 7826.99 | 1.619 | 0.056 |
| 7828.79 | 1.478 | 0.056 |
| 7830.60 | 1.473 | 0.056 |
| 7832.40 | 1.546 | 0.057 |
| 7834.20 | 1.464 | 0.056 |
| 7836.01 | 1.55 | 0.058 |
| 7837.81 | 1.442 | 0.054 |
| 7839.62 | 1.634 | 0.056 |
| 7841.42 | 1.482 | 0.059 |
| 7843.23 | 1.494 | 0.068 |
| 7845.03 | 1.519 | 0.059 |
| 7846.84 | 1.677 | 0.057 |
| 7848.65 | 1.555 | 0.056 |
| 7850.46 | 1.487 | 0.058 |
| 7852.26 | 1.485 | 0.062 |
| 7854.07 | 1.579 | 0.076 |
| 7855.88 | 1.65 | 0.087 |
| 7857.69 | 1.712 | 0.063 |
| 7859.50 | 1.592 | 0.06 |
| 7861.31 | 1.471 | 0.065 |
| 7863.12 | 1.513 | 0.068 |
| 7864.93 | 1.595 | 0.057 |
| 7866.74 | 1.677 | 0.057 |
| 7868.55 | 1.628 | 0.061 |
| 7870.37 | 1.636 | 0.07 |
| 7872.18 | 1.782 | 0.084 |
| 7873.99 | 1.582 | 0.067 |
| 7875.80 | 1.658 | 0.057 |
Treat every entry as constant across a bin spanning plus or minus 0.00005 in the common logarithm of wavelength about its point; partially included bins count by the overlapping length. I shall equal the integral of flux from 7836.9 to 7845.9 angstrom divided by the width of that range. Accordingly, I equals 1.52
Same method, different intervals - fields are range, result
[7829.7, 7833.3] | 1.51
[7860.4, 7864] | 1.49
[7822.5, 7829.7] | 1.55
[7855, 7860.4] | 1.65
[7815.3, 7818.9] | 1.67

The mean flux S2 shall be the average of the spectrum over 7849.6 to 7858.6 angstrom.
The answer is 1.58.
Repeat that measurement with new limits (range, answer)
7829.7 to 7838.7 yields 1.5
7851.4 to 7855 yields 1.53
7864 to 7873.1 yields 1.66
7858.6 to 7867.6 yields 1.57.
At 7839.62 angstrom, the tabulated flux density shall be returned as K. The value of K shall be 1.634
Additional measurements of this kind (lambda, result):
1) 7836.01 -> 1.55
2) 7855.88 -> 1.65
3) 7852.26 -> 1.485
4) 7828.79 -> 1.478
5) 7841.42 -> 1.482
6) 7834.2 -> 1.464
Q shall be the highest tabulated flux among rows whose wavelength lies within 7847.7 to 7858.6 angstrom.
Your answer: 1.712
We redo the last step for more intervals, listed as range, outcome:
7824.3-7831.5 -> 1.619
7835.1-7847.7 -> 1.677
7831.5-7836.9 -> 1.55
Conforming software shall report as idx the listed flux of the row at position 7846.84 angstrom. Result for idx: 1.677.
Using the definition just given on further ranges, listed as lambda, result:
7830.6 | 1.473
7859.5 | 1.592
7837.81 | 1.442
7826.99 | 1.619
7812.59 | 1.587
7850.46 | 1.487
